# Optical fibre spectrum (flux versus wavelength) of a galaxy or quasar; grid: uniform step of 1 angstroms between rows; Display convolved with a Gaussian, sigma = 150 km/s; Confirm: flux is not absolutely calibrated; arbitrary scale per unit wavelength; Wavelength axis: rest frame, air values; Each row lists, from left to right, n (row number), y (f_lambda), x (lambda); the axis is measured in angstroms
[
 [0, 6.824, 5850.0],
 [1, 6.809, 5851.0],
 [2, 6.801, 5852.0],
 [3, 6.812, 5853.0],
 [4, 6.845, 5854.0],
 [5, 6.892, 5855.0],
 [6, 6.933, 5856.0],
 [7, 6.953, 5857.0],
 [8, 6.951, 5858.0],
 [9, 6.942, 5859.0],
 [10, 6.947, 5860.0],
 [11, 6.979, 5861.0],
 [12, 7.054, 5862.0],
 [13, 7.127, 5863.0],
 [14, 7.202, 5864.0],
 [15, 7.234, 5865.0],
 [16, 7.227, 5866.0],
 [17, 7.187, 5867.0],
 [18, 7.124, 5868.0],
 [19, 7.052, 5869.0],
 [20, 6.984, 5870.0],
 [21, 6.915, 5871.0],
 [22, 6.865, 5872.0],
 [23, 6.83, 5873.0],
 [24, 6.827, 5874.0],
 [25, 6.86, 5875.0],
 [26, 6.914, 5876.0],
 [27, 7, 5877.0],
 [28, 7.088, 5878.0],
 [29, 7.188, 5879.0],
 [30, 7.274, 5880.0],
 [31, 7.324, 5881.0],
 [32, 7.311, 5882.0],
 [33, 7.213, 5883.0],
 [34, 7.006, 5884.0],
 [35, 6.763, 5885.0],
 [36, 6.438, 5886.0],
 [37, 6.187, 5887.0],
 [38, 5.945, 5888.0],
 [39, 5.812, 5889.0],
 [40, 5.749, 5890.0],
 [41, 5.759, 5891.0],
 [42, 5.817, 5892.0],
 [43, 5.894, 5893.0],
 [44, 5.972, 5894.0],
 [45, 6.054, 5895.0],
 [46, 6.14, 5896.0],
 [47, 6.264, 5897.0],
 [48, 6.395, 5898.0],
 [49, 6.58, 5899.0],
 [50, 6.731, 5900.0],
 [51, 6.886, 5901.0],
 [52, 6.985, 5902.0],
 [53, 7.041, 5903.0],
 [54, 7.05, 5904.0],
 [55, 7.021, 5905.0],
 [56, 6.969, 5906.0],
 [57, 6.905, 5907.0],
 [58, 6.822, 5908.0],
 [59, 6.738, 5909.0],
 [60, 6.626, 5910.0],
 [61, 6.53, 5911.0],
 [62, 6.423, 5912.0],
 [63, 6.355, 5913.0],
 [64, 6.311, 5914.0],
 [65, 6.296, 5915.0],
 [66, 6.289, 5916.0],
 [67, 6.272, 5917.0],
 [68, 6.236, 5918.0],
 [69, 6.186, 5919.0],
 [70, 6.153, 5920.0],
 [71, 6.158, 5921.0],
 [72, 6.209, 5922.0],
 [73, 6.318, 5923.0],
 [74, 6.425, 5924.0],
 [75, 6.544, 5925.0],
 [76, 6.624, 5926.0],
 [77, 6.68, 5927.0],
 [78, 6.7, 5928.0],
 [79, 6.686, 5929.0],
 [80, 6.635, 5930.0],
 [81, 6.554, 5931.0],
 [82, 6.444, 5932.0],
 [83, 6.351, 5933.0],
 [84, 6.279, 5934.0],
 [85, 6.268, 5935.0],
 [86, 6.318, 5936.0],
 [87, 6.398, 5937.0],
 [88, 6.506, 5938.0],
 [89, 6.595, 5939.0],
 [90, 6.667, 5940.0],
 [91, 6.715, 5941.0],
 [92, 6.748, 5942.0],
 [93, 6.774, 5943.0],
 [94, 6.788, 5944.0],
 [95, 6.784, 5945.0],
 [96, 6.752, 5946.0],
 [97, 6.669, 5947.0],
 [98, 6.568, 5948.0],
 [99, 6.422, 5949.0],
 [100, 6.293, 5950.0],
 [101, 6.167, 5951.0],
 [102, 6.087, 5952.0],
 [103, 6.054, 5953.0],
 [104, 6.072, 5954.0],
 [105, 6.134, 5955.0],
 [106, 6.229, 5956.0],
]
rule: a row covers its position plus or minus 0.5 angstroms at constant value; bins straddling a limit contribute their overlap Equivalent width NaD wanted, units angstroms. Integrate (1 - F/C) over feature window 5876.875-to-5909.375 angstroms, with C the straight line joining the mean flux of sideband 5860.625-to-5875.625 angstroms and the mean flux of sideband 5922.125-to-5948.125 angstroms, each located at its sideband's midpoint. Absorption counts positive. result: 1.2 angstroms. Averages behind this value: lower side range 7.03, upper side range 6.56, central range 6.61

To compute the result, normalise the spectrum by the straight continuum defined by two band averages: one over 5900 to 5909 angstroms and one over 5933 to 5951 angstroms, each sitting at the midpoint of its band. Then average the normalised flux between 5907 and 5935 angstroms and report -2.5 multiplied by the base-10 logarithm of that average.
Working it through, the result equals 0.05 mag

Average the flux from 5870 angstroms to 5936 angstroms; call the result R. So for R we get 6.56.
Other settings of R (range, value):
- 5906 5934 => 6.47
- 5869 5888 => 6.92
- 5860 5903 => 6.72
